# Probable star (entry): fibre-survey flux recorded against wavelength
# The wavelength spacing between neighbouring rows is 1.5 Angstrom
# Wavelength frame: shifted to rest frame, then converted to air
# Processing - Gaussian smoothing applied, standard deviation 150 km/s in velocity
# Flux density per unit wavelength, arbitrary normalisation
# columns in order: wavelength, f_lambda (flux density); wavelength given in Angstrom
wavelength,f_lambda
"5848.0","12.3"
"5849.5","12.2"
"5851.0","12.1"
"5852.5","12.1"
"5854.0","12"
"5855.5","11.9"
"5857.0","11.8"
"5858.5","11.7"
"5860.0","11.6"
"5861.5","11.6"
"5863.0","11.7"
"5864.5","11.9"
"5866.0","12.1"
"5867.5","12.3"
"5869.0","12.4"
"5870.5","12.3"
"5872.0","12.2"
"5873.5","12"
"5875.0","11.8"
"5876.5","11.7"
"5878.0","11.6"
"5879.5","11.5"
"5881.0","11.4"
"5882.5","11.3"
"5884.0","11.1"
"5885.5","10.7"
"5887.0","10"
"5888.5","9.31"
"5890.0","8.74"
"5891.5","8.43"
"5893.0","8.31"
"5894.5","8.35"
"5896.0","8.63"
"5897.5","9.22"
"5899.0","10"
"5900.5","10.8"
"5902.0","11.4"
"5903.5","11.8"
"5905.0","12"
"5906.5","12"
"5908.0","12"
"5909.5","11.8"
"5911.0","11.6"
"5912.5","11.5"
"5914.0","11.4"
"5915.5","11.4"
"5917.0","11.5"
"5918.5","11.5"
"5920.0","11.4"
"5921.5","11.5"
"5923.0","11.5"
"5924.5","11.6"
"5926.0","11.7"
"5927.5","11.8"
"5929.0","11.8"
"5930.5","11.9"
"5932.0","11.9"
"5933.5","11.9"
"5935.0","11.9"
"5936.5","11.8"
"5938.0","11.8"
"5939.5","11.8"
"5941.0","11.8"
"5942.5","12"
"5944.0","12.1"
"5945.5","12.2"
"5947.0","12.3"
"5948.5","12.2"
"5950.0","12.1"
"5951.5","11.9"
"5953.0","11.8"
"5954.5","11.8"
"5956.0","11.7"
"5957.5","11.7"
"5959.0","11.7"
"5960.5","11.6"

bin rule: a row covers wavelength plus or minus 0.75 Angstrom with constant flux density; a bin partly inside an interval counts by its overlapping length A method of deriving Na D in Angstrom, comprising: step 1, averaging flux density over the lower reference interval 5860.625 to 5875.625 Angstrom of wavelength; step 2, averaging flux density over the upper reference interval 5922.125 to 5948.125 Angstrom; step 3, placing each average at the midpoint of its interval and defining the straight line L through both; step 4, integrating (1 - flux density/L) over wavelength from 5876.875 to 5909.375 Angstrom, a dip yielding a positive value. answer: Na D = 4.1 Angstrom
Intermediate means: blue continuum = 12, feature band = 10.5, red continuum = 11.9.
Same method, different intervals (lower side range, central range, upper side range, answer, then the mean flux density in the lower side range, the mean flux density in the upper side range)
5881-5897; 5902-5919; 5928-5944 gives -1.7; 9.57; 11.9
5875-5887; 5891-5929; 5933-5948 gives 2.2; 11.3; 12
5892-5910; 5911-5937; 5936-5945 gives -0.8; 10.5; 11.9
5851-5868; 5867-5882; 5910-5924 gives -0.2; 11.9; 11.5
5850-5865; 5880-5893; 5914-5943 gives 1.9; 11.8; 11.7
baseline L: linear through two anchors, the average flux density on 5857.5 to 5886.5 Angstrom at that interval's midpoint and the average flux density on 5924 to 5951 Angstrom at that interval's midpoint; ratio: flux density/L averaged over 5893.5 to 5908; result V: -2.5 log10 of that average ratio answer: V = 0.13 mag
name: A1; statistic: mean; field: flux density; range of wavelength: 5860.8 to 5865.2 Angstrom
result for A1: 11.7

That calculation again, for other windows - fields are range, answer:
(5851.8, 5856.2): 12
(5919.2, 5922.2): 11.5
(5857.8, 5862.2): 11.6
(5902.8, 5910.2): 11.9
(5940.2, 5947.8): 12.1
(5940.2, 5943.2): 11.9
